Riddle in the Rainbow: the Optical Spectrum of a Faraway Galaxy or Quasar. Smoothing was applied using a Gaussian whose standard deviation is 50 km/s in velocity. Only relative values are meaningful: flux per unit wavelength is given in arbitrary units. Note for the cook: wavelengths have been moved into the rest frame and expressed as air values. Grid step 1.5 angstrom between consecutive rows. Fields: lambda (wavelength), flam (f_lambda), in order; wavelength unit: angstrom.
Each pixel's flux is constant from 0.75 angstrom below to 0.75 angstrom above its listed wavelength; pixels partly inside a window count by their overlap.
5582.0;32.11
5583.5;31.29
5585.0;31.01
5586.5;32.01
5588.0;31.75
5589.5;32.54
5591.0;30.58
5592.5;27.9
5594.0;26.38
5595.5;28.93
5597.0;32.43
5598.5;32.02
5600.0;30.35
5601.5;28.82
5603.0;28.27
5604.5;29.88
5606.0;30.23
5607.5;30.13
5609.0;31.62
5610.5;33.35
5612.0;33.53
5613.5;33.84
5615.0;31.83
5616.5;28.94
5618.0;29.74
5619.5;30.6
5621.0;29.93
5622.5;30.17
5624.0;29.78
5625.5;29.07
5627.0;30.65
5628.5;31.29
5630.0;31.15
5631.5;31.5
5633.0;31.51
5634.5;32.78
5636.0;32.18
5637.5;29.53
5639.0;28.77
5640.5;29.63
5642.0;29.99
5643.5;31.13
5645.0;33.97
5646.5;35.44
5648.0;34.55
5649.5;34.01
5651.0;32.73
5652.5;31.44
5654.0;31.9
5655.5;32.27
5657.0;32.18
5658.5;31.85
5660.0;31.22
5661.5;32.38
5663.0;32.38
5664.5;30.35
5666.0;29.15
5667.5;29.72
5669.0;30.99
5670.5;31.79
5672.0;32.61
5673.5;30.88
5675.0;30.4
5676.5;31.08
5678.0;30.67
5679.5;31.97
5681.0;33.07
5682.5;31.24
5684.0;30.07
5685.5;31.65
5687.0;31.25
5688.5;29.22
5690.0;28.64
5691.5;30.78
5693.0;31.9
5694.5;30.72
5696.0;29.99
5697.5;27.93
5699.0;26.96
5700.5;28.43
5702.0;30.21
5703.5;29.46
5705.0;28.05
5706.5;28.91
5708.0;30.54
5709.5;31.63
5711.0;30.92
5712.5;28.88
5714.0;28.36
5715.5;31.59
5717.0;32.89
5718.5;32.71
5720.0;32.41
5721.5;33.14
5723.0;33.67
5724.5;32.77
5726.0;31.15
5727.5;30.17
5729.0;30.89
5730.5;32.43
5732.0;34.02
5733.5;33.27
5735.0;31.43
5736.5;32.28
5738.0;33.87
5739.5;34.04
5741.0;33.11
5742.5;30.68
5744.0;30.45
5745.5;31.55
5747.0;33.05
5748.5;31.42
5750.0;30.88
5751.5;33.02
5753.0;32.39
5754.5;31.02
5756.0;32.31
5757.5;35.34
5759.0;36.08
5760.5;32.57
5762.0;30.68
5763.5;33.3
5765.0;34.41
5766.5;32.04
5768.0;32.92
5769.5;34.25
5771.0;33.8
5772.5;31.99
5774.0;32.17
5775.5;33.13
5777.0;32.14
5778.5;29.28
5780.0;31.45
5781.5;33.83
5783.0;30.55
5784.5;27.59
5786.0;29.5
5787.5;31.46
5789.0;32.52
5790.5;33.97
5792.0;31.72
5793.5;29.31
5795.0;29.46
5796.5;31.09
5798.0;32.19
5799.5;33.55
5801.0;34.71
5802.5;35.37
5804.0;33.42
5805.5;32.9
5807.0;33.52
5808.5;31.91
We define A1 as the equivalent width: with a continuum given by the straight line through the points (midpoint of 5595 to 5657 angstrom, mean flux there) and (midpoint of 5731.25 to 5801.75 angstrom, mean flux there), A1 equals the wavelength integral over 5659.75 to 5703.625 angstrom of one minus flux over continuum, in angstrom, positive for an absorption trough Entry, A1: 1.5 angstrom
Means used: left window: 31.2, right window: 32.3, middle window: 30.6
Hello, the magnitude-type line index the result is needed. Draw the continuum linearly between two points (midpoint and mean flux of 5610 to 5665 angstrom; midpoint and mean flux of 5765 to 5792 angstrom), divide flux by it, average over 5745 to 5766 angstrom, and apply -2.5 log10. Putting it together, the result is -0.03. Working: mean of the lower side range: 31.6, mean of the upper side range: 32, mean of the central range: 32.7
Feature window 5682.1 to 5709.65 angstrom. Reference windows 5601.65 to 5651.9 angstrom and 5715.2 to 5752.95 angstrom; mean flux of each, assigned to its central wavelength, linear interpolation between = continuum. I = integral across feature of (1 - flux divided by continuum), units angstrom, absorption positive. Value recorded 1.8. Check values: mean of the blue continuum 31.2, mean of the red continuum 32.3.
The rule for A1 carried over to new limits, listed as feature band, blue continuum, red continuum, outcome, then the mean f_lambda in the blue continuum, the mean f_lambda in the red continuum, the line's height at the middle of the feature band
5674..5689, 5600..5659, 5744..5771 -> 0.4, 31.3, 32.7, 31.9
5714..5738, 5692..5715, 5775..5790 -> -1.8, 29.6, 31.2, 30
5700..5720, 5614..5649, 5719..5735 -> 1.1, 31.1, 32.4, 32.1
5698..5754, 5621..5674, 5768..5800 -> 0.4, 31.4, 31.7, 31.6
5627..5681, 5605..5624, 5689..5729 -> -1.3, 31.1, 30.5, 30.8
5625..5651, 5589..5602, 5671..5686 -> -0.8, 30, 31.4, 30.7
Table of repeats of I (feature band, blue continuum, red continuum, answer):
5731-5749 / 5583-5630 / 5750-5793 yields -0.27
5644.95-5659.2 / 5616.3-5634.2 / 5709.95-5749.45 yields -0.99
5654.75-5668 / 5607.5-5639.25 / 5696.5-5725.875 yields -0.21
